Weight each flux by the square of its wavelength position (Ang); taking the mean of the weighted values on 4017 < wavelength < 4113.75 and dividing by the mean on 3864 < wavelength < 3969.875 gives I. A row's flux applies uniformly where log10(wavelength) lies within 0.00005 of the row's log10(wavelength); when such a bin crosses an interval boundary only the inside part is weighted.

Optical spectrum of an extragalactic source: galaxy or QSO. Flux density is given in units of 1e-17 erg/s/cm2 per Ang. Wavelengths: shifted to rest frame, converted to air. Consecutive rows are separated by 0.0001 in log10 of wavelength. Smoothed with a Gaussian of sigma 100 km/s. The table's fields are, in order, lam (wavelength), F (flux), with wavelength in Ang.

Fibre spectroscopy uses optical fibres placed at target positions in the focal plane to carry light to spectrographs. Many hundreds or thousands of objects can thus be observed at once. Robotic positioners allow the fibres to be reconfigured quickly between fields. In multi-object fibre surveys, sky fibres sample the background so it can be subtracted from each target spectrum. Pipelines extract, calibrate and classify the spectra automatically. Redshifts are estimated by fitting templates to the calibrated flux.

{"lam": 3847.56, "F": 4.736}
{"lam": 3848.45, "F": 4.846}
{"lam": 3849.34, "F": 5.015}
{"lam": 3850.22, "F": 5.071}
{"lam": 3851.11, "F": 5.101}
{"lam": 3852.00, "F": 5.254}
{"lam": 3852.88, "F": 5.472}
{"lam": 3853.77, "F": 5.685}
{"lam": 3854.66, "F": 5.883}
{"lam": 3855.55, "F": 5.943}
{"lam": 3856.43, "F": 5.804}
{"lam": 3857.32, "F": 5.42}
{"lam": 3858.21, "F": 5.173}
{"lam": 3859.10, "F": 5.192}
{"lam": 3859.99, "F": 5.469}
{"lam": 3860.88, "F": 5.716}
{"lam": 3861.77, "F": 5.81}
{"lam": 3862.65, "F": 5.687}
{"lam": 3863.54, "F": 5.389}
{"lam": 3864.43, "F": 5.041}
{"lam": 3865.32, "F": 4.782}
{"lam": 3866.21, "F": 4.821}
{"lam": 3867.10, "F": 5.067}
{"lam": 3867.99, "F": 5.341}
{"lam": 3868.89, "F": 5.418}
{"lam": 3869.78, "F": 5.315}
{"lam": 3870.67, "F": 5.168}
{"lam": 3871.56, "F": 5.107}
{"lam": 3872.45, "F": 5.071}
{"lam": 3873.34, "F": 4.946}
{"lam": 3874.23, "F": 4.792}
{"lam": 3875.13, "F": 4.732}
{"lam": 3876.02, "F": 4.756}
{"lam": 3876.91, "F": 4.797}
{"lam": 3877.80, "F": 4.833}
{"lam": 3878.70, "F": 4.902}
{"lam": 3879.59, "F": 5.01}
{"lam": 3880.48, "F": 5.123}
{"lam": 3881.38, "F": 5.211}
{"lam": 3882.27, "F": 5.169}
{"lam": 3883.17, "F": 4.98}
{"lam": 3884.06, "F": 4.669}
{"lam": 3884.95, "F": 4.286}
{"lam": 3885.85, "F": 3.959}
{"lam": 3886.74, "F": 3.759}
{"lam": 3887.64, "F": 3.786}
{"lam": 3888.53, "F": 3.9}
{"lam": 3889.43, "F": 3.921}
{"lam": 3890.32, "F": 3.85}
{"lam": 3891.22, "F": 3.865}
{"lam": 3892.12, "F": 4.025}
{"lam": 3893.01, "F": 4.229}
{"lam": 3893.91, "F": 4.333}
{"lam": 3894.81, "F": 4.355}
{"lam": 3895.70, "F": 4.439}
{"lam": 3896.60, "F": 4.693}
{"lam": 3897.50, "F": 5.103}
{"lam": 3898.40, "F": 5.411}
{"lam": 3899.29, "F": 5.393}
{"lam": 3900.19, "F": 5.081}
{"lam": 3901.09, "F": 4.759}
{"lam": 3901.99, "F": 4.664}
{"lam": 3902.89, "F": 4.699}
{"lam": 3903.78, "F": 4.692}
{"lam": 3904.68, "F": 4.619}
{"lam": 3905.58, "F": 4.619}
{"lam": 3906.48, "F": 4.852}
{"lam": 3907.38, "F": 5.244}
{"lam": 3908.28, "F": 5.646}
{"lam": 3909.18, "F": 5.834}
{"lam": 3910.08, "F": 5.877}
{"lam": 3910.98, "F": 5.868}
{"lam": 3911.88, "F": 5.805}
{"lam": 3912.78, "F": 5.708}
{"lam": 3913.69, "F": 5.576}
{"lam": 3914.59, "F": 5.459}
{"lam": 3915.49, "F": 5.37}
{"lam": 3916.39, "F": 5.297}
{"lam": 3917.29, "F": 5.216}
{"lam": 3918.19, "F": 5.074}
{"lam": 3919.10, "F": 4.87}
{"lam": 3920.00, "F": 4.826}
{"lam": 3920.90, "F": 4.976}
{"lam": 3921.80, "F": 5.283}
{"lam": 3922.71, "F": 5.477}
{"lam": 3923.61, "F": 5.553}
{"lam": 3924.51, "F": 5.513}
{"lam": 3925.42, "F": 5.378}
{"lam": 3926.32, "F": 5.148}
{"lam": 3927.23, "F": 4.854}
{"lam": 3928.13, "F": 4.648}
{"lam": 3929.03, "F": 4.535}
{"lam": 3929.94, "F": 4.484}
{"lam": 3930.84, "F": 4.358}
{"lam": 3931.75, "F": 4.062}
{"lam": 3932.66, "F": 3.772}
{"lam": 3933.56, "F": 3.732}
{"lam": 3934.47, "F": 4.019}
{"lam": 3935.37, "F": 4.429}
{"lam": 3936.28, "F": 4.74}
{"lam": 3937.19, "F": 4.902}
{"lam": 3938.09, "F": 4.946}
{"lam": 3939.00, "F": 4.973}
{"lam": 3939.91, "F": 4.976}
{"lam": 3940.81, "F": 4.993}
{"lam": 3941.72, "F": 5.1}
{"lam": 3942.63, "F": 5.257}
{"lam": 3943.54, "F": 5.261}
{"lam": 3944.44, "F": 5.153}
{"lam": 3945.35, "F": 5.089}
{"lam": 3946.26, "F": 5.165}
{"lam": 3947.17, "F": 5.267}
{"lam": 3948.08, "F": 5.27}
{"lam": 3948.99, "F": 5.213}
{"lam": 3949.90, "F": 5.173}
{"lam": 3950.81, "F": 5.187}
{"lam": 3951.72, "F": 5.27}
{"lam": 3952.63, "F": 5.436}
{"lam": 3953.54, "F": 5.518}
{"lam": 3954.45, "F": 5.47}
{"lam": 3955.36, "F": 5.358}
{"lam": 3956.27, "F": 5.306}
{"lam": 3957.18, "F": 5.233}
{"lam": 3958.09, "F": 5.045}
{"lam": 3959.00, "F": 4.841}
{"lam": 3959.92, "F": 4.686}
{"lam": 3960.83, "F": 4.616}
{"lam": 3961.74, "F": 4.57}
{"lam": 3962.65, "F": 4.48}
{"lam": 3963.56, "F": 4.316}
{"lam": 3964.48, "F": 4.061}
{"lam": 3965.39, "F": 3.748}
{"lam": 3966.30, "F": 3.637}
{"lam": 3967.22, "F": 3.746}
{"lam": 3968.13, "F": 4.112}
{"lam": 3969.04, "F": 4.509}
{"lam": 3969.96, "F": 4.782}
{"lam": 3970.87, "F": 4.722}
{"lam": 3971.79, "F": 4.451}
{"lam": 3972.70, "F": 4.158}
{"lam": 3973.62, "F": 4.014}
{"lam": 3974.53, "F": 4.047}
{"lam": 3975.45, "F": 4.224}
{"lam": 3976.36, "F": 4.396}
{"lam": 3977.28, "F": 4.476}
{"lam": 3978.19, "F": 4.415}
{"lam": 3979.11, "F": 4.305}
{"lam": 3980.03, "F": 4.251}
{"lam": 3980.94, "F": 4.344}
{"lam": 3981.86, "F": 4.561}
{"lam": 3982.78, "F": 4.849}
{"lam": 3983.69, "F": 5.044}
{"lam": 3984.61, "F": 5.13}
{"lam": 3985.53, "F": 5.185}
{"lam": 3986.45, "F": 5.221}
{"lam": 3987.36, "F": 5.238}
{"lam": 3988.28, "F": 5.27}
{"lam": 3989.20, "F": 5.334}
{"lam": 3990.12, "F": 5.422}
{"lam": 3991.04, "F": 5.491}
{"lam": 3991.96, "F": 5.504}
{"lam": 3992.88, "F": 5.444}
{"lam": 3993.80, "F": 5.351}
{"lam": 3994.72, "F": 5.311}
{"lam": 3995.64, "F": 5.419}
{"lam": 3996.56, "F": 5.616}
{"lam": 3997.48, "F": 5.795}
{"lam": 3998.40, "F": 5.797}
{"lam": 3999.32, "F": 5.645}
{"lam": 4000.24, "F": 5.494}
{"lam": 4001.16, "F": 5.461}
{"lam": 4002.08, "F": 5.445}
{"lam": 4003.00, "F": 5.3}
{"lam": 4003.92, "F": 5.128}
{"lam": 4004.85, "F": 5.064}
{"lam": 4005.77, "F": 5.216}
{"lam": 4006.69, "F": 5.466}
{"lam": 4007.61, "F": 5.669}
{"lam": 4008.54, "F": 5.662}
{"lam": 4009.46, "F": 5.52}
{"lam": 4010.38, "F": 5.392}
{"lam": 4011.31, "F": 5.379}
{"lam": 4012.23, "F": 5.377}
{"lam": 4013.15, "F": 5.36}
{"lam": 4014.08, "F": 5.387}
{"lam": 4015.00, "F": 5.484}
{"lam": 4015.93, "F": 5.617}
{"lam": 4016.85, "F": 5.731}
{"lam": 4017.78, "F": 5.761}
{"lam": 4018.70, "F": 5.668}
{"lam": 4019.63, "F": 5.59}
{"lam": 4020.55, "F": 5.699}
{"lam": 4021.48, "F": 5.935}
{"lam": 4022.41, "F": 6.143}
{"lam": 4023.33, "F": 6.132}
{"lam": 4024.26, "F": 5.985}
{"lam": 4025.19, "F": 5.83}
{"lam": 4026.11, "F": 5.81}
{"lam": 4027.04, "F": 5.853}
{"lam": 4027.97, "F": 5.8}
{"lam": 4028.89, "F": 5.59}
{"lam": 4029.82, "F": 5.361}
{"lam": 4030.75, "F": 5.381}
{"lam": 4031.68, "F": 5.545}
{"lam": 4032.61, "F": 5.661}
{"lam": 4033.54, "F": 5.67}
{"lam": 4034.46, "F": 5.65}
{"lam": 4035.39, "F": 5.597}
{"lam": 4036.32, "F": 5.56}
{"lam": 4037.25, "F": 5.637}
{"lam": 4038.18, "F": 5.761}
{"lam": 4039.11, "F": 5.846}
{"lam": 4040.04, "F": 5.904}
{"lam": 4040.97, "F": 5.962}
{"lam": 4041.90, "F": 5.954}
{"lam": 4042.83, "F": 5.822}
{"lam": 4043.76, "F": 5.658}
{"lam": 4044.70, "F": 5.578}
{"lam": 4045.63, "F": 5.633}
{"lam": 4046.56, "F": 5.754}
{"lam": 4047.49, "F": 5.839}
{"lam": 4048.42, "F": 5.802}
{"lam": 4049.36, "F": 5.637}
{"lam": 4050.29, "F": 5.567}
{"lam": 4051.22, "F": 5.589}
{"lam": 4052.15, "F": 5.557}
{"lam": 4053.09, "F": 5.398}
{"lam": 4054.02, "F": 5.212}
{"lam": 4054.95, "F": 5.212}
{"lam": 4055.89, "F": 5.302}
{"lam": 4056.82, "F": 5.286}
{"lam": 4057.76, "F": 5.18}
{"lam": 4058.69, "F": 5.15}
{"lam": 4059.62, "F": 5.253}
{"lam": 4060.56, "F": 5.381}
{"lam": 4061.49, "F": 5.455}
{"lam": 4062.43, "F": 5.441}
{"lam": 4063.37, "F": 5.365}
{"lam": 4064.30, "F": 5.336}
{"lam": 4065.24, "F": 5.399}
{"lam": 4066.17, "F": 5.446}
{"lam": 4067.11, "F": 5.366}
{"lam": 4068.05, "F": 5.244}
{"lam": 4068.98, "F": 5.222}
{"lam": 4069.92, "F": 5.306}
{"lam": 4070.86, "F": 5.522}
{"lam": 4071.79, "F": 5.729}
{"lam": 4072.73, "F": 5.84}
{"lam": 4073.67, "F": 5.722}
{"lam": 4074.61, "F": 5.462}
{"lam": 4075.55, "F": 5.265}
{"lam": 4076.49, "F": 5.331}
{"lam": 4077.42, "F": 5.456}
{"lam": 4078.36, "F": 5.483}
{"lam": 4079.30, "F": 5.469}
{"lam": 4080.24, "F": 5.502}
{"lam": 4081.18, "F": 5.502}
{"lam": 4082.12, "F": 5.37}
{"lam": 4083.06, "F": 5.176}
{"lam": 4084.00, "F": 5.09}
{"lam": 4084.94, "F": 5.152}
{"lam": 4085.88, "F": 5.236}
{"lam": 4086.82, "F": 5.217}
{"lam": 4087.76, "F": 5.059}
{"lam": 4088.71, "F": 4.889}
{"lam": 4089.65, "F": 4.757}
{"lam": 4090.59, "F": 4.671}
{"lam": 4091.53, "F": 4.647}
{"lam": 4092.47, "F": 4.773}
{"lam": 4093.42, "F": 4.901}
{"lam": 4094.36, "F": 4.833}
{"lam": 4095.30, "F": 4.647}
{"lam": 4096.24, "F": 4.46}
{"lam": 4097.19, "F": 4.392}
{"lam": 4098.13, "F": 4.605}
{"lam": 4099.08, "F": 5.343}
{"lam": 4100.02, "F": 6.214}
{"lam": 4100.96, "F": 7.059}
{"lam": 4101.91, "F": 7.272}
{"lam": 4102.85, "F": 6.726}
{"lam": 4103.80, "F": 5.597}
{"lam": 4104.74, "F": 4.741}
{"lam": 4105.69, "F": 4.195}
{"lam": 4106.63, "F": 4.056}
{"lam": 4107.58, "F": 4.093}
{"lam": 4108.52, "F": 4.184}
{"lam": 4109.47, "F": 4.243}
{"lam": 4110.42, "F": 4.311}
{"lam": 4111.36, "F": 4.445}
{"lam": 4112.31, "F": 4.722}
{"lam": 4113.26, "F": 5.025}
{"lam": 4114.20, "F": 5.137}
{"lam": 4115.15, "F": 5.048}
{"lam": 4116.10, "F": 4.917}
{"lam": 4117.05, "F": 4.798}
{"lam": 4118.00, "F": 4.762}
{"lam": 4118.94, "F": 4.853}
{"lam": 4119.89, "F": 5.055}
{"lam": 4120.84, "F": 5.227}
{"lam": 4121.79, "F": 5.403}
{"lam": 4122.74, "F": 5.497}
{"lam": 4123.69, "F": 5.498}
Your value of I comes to 1.19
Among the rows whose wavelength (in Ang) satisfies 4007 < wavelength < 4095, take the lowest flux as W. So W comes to 4.647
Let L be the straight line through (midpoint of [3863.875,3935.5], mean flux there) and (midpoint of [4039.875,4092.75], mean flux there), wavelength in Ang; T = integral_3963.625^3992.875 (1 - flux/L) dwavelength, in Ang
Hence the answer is 2.86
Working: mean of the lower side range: 4.86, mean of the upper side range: 5.39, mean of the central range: 4.61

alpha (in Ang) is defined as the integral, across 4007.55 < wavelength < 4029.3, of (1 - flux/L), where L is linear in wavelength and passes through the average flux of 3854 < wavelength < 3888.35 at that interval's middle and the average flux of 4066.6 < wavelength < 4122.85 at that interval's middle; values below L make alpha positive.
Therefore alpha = -2.5 Ang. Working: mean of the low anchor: 5.06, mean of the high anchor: 5.13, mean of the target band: 5.68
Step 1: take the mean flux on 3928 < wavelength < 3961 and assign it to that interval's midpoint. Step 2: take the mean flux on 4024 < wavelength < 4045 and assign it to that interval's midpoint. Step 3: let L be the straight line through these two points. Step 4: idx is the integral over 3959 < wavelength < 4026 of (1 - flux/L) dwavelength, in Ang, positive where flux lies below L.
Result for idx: 3.4 Ang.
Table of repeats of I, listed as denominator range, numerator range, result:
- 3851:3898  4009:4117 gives 1.20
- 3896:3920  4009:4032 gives 1.15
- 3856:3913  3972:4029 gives 1.14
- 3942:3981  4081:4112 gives 1.14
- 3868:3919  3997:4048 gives 1.23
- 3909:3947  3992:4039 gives 1.16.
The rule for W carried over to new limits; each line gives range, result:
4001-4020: 5.064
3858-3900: 3.759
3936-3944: 4.74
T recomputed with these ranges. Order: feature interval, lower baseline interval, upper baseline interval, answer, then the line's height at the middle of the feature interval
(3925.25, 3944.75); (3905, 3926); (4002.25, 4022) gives 2.47 Ang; 5.38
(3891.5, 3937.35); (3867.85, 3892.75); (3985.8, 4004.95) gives -0.45 Ang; 4.88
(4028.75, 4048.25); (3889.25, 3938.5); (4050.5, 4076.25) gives -1.39 Ang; 5.31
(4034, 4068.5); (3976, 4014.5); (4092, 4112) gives -2.89 Ang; 5.11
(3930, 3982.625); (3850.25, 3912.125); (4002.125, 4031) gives 6.39 Ang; 5.32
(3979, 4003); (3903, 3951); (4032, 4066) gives 0.31 Ang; 5.31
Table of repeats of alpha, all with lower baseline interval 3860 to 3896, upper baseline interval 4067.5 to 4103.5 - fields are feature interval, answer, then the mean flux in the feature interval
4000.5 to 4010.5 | -0.5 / 5.4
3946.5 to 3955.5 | -0.6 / 5.31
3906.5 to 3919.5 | -1.6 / 5.47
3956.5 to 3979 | 2.8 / 4.39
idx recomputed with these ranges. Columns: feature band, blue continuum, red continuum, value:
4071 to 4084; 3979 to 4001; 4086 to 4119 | -1.2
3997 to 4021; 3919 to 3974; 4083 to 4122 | -3.1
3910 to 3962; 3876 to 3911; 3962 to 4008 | -2.8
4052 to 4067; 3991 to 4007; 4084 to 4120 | -0.5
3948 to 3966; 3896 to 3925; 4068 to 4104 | 1.1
